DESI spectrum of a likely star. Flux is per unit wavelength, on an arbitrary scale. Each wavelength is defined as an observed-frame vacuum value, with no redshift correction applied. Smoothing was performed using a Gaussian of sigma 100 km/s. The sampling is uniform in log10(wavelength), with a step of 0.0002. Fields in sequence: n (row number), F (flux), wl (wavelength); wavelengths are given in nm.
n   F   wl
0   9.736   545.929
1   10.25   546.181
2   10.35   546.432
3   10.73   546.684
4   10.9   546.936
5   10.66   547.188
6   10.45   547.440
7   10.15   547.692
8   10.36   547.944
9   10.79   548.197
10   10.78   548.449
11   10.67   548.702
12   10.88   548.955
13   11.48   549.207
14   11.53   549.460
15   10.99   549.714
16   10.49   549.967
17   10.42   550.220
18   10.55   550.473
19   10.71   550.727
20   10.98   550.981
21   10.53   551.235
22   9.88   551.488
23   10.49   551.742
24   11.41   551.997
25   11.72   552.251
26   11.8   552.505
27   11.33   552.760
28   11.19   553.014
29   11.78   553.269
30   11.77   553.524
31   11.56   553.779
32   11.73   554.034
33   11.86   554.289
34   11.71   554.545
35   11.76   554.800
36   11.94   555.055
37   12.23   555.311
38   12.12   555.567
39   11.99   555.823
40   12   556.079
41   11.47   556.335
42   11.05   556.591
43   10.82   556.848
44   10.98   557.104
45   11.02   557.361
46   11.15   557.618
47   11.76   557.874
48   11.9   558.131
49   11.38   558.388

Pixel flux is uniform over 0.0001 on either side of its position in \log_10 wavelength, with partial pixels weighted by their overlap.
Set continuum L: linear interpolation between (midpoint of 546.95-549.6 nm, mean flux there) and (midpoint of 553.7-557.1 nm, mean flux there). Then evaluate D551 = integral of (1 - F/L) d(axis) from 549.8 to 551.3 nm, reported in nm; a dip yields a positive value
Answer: 0.06 nm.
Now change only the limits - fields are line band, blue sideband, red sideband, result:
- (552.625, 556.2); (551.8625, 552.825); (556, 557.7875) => -0.12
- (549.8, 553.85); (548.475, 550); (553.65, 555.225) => 0.13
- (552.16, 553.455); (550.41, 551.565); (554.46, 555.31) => -0.05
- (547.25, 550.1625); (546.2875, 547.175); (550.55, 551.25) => -0.02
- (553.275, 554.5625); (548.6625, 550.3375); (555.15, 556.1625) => 0.00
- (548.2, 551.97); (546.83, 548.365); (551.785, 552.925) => 0.09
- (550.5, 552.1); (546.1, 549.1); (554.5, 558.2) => 0.05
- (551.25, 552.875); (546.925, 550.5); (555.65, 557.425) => -0.01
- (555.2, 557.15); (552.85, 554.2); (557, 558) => -0.04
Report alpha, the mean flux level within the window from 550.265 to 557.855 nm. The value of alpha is 11.4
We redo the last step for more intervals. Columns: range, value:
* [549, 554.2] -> 11.1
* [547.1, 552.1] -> 10.7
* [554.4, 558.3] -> 11.6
